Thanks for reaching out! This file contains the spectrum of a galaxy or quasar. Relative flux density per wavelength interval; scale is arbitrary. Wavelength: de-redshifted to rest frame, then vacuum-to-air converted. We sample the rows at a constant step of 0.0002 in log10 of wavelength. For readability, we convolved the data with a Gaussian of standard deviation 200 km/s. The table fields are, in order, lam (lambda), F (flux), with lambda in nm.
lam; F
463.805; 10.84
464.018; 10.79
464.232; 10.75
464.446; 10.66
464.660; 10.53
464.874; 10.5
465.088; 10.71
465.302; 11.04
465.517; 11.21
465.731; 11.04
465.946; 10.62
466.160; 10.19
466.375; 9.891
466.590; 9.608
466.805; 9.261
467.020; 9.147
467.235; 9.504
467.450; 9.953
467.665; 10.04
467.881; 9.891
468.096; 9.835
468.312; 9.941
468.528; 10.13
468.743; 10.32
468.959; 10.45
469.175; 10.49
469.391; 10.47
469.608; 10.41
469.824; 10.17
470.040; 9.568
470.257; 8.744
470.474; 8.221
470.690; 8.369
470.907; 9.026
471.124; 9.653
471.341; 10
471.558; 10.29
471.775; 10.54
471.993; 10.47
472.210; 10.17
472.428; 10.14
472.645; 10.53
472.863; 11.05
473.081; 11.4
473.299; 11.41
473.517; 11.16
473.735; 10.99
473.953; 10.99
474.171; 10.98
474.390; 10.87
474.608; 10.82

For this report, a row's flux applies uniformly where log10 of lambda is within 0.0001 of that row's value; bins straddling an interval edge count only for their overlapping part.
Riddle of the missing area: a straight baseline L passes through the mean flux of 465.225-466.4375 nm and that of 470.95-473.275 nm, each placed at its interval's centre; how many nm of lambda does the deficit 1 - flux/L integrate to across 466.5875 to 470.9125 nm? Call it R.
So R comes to 0.35 nm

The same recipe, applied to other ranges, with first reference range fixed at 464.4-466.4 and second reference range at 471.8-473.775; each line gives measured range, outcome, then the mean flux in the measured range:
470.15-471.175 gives 0.19 nm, 8.76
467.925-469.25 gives 0.07 nm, 10.2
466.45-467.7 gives 0.13 nm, 9.57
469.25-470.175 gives 0.05 nm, 10.1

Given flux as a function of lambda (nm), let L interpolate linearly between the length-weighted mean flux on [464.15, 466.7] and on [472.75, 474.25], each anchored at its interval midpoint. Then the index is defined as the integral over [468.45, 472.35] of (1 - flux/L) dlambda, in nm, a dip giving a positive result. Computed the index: 0.38 nm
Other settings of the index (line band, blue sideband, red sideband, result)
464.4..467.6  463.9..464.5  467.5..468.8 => 0.05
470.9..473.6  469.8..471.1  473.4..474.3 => -0.11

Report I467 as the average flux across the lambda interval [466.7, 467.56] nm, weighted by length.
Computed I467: 9.48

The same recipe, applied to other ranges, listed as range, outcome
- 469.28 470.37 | 9.86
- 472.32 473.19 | 10.8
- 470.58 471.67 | 9.48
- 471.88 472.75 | 10.3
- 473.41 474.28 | 11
